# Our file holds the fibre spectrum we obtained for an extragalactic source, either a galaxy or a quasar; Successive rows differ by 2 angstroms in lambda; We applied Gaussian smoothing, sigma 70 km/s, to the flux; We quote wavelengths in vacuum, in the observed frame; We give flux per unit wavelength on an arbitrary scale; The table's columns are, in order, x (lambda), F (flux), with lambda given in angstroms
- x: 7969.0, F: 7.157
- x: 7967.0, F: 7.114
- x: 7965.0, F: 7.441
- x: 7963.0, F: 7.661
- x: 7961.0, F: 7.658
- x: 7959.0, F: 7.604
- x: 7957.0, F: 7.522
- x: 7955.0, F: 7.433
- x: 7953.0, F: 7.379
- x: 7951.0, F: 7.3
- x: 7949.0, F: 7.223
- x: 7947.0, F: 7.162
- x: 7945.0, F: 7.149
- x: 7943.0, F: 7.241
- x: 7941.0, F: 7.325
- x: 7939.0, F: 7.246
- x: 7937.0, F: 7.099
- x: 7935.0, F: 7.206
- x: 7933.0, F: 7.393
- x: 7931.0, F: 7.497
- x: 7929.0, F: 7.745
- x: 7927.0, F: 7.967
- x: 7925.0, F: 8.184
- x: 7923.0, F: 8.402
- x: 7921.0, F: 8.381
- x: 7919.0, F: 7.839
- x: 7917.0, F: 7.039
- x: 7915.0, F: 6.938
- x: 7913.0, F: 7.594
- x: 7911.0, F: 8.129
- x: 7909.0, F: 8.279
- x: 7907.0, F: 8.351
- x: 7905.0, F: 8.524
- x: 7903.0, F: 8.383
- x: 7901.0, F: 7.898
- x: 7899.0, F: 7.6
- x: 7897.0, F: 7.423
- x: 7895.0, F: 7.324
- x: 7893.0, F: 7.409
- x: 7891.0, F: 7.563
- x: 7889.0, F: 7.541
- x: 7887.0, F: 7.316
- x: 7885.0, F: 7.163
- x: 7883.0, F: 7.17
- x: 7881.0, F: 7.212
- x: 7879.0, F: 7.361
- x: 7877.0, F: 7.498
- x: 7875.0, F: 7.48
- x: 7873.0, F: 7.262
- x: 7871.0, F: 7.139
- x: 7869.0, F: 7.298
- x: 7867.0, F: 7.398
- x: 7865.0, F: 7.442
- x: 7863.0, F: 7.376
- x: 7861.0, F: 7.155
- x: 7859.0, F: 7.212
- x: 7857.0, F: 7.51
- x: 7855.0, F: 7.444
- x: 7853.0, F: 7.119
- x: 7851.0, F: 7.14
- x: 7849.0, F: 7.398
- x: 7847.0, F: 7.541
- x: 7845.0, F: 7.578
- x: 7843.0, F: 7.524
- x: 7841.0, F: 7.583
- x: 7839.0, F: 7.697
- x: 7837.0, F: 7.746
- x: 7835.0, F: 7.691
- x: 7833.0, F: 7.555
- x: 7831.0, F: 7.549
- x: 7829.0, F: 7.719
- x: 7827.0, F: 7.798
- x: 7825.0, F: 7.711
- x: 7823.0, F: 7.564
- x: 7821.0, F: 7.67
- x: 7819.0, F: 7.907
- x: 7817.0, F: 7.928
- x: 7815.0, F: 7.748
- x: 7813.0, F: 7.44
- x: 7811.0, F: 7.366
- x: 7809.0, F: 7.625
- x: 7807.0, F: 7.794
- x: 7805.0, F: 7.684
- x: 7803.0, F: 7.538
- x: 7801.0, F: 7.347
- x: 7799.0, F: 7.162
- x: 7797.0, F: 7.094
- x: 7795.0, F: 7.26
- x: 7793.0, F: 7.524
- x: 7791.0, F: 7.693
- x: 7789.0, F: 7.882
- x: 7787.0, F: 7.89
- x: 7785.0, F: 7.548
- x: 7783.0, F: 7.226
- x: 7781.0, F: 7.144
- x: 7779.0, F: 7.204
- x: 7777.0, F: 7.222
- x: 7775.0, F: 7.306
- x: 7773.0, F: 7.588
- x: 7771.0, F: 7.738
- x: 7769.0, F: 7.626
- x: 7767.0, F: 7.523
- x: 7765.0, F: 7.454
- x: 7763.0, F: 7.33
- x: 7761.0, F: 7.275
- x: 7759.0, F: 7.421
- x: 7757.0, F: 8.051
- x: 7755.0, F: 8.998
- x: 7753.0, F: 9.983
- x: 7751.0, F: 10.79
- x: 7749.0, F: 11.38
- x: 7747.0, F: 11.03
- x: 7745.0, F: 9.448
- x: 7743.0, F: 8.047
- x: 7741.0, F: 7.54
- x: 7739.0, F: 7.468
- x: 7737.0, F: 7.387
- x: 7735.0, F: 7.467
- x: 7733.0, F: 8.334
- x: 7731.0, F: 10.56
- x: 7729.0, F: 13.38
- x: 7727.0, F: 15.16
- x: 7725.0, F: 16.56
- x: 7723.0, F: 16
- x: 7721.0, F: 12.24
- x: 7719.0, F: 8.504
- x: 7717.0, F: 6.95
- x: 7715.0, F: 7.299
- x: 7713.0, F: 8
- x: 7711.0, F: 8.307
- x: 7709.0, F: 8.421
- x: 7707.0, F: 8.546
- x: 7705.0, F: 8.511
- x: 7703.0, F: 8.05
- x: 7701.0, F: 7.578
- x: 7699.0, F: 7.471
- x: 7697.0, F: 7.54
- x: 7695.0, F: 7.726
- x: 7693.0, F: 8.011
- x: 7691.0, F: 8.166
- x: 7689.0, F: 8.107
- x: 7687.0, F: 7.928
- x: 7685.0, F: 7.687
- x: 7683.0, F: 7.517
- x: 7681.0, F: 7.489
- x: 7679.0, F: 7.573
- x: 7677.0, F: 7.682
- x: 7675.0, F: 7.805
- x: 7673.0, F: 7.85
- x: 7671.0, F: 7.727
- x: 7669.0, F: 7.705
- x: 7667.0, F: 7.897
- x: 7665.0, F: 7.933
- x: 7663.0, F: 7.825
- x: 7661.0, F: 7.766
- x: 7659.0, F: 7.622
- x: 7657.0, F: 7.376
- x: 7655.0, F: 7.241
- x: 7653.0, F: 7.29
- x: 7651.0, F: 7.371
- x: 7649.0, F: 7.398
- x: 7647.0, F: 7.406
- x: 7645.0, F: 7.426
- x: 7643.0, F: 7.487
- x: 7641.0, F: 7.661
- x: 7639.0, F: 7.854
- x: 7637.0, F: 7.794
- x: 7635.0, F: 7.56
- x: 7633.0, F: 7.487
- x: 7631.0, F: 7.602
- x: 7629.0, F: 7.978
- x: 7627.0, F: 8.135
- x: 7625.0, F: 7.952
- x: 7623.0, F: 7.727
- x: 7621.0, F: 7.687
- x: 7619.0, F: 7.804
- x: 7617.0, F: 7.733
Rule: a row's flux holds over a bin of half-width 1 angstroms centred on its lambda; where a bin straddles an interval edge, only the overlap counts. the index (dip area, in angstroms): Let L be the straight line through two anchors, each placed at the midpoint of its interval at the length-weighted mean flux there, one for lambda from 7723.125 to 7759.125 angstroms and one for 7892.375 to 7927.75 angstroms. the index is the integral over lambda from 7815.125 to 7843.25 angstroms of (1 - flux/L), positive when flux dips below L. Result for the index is 4.0 angstroms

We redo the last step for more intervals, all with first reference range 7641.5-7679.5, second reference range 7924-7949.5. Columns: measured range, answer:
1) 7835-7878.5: 0.36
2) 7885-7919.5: -1.17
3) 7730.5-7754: -4.80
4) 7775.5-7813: 0.30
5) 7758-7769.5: 0.16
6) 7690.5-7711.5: -1.24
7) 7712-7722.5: -1.93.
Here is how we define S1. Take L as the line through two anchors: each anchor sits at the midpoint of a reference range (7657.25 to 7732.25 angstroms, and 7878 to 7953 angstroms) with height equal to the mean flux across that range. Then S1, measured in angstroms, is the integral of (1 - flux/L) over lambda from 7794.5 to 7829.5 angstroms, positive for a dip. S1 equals 2.5 angstroms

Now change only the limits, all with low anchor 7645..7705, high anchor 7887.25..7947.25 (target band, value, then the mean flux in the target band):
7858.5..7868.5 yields 0.5 angstroms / 7.32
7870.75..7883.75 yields 0.6 angstroms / 7.32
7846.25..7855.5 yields 0.4 angstroms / 7.32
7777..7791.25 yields 0.4 angstroms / 7.48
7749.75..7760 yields -1.9 angstroms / 9.11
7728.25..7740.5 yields -2.0 angstroms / 8.95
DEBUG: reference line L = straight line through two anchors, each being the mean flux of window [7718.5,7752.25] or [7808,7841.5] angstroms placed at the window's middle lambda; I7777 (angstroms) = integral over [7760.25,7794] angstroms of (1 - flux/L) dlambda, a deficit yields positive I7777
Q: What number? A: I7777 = 6.5 angstroms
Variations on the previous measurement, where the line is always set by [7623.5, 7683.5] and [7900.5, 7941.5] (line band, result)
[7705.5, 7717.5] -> -0.5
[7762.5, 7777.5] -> 0.4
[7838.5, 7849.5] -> 0.3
